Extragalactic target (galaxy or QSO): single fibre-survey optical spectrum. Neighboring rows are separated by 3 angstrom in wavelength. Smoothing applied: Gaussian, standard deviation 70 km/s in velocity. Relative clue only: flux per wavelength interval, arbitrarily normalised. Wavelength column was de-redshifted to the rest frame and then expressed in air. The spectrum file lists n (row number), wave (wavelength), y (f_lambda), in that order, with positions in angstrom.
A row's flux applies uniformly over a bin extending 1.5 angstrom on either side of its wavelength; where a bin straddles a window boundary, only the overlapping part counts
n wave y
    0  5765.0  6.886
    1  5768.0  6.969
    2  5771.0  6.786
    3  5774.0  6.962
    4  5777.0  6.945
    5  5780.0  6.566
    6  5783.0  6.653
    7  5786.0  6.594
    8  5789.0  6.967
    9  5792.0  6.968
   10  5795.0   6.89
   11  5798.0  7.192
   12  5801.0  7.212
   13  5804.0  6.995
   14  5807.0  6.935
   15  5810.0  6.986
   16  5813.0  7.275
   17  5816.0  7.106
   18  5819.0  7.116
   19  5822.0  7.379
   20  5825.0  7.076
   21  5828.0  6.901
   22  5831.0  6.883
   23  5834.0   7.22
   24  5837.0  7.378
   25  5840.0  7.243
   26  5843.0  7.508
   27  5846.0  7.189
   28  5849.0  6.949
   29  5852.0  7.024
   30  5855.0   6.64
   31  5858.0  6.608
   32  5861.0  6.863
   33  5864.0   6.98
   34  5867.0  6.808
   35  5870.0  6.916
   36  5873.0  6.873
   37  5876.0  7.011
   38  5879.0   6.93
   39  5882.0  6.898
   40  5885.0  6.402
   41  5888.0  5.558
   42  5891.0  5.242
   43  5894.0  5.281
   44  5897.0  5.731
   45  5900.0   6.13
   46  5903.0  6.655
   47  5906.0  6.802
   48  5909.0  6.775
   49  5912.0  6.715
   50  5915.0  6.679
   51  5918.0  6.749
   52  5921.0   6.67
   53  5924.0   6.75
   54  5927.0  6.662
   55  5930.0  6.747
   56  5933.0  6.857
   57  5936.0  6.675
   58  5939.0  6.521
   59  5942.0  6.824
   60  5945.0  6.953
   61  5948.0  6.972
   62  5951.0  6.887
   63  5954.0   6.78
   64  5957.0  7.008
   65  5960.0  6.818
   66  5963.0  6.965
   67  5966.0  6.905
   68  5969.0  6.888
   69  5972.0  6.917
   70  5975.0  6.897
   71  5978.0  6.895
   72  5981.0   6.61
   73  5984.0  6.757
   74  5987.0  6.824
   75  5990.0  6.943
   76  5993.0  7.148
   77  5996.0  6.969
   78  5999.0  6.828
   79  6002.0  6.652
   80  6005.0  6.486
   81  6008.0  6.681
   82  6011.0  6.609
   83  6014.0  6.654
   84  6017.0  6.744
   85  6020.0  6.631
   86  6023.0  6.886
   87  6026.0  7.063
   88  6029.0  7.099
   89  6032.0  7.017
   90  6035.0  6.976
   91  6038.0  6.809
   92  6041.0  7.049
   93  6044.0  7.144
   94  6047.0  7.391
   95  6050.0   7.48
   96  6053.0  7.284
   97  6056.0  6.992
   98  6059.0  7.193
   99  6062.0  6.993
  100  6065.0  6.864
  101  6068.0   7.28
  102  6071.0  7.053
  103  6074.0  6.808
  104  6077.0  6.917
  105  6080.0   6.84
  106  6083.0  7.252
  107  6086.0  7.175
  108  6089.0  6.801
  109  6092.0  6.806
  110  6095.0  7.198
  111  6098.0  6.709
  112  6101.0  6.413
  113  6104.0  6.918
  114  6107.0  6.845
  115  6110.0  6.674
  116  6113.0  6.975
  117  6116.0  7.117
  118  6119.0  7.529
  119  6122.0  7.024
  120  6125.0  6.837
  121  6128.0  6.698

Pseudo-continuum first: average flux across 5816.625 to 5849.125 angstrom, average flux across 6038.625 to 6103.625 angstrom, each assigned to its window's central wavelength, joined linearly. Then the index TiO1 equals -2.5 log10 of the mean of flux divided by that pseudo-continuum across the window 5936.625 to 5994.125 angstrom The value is 0.04 mag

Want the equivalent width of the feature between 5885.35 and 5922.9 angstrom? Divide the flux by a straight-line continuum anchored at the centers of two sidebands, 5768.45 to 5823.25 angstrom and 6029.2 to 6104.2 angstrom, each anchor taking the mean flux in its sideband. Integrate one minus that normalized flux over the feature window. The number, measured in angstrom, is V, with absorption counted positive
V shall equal 3.9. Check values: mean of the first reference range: 6.97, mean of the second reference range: 7.02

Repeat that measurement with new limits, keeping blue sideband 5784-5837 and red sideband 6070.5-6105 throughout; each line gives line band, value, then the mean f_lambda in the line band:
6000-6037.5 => 0.79 angstrom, 6.79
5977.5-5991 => 0.32 angstrom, 6.79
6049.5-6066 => -0.48 angstrom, 7.12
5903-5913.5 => 0.37 angstrom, 6.75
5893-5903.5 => 1.63 angstrom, 5.91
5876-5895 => 2.33 angstrom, 6.15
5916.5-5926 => 0.37 angstrom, 6.72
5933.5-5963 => 0.60 angstrom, 6.83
